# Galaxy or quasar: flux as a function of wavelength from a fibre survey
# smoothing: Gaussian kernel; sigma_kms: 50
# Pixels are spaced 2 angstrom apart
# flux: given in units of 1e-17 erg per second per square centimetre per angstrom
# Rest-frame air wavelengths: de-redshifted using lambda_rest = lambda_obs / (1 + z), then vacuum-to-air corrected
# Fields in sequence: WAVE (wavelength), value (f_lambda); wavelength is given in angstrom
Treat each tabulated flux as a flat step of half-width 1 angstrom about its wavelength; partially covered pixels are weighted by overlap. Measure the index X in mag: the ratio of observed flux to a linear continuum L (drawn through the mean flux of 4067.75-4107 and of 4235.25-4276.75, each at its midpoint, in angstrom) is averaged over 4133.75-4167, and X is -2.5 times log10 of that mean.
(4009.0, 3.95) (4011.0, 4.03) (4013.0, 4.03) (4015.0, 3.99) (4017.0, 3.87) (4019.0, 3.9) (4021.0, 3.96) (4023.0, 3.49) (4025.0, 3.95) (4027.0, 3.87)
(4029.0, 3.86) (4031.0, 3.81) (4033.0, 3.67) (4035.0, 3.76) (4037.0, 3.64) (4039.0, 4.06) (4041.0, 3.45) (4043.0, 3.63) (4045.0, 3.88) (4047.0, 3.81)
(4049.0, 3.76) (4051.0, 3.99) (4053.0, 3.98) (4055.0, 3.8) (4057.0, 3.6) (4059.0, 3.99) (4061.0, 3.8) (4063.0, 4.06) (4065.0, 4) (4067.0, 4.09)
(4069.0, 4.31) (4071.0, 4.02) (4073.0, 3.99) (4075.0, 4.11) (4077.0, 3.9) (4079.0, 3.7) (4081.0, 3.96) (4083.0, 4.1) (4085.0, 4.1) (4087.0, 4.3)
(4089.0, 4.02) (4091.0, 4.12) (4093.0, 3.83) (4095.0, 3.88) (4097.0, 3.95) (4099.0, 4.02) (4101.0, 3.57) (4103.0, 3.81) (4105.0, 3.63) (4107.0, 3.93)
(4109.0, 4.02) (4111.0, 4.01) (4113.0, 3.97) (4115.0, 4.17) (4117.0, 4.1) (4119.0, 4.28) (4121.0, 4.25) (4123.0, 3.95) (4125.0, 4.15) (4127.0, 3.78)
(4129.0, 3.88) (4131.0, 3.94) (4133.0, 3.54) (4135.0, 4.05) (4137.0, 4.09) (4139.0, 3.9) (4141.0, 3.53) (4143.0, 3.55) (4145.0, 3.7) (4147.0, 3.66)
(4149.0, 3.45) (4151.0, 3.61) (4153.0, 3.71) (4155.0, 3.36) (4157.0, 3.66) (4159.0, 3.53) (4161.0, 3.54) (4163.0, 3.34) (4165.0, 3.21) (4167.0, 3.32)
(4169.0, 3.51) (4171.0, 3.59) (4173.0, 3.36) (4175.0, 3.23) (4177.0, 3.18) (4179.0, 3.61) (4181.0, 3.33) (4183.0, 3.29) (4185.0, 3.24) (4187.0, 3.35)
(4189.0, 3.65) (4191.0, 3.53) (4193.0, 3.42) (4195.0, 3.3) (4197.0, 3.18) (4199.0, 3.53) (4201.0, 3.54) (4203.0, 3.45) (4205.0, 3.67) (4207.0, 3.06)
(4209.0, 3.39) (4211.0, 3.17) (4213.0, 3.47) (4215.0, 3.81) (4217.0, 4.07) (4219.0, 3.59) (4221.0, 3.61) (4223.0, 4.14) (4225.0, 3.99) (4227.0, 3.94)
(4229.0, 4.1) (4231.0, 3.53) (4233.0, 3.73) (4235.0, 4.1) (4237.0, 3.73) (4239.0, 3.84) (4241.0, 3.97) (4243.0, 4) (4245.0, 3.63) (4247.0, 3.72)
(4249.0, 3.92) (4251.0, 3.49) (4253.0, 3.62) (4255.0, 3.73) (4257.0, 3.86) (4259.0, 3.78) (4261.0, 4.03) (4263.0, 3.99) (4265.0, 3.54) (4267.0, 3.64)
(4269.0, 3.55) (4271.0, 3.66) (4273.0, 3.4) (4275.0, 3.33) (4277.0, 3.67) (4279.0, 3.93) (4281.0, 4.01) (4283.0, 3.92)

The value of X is 0.08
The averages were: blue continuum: 3.96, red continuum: 3.73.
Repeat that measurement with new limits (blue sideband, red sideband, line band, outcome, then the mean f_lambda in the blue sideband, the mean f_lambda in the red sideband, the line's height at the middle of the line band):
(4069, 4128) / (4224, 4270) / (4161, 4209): 0.15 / 3.99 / 3.8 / 3.88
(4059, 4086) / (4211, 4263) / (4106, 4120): -0.03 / 4.01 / 3.81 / 3.96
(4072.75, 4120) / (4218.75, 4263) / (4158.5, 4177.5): 0.16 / 3.98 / 3.83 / 3.9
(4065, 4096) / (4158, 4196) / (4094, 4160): -0.03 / 4.03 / 3.4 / 3.72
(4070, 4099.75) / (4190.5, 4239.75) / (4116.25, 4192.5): 0.05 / 4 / 3.64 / 3.81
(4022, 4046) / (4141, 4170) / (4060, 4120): -0.10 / 3.76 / 3.51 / 3.64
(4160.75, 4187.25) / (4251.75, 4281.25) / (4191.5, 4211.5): 0.03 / 3.36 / 3.71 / 3.46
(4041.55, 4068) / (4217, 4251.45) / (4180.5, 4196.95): 0.14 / 3.87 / 3.84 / 3.85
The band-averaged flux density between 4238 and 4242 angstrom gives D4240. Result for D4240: 3.91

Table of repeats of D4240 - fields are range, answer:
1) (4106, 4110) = 3.97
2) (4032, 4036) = 3.71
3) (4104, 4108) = 3.78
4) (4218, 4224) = 3.78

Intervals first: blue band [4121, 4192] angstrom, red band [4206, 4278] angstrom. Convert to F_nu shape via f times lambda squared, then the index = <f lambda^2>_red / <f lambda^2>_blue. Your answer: 1.08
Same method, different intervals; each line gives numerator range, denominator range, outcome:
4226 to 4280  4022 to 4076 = 1.07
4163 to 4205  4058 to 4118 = 0.89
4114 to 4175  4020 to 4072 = 1.01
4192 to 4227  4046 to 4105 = 0.96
